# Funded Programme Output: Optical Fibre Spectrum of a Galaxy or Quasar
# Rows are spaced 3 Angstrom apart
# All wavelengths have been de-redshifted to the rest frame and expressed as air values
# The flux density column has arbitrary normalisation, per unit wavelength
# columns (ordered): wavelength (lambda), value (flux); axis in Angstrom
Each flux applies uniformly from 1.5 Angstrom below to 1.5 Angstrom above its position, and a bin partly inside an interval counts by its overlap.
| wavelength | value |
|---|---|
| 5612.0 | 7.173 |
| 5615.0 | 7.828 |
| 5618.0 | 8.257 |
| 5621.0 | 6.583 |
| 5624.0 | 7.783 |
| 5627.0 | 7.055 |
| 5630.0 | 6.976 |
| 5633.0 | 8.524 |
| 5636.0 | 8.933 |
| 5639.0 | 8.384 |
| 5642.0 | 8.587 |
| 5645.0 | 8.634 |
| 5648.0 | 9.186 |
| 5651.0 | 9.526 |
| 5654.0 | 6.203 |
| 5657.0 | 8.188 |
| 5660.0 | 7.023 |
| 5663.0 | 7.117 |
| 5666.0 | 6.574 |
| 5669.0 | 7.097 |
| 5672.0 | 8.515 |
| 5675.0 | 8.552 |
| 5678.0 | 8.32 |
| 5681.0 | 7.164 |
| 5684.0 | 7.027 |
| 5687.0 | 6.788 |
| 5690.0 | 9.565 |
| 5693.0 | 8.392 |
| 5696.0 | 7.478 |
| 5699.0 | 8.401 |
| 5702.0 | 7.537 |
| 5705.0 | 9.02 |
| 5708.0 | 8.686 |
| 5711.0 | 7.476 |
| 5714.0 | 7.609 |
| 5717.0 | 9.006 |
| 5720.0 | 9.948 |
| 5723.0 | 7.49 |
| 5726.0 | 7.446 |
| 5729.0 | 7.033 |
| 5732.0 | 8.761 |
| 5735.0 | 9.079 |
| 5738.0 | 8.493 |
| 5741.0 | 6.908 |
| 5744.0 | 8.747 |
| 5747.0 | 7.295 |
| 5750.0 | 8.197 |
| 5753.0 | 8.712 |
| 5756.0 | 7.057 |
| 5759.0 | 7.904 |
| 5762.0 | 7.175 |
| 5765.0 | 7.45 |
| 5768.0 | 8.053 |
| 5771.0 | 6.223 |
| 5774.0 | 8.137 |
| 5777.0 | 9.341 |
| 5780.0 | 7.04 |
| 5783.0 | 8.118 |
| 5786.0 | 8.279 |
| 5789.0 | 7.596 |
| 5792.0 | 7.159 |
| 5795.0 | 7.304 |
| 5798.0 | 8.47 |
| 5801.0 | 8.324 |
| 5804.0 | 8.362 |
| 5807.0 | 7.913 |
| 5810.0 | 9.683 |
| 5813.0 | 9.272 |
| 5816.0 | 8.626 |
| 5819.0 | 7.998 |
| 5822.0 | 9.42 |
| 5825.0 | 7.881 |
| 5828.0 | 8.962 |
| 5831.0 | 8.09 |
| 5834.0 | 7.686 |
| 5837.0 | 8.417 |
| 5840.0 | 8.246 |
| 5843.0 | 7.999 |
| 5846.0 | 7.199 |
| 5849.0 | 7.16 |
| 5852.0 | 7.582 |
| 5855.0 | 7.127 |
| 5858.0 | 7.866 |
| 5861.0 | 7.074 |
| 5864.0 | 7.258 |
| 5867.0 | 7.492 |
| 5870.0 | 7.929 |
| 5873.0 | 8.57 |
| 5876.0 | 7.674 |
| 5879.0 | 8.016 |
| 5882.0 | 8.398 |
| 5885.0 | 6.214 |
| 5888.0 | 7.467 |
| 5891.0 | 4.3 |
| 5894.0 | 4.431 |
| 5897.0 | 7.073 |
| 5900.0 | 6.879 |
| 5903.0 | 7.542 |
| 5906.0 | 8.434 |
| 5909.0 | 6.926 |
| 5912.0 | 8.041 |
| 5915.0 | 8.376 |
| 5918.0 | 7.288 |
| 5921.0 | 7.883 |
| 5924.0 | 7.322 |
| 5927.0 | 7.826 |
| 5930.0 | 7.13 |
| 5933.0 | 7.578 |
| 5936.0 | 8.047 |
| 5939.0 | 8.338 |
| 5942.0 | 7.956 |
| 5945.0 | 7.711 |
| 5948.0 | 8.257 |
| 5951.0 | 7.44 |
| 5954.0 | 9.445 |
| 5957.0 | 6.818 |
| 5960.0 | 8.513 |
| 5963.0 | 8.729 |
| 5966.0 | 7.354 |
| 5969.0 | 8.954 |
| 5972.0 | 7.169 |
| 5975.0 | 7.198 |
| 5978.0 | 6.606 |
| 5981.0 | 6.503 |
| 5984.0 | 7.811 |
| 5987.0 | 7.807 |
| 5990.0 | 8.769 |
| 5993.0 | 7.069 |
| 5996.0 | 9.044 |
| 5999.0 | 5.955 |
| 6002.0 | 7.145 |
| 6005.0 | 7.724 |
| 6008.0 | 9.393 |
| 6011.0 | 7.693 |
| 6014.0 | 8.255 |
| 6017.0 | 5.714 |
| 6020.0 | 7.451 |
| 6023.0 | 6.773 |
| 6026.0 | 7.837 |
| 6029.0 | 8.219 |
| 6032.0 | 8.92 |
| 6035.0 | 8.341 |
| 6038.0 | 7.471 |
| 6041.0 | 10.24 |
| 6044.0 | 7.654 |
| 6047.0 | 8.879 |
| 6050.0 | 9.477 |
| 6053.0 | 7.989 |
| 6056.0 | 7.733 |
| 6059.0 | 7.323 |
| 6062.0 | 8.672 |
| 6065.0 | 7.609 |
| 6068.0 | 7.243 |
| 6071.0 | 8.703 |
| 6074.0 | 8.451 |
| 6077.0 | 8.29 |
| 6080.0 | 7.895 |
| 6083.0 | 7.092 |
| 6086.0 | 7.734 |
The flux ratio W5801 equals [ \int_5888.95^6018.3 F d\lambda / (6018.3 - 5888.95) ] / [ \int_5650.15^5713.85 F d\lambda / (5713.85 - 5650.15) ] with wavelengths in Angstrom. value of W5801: 0.97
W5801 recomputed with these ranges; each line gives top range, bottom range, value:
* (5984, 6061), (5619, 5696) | 1.01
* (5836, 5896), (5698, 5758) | 0.90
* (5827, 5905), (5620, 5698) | 0.94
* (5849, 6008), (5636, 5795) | 0.95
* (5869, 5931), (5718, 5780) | 0.92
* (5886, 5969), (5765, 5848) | 0.93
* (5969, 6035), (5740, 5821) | 0.95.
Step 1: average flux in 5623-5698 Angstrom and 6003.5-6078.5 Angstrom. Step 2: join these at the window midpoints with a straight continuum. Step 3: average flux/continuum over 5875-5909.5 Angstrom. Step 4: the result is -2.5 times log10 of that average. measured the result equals 0.157 mag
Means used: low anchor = 7.91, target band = 6.94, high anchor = 8.08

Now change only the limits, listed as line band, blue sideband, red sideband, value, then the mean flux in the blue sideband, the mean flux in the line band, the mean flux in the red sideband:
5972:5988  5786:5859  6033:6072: 0.15 mag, 8.1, 7.16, 8.26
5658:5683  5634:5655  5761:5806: 0.12 mag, 8.55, 7.55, 7.81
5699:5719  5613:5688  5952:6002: -0.07 mag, 7.8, 8.28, 7.71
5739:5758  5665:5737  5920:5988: 0.02 mag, 8.05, 7.84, 7.76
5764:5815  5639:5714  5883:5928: -0.07 mag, 7.96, 8.05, 7.07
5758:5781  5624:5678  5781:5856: 0.05 mag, 7.95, 7.67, 8.11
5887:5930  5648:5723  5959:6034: 0.10 mag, 7.98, 7.12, 7.7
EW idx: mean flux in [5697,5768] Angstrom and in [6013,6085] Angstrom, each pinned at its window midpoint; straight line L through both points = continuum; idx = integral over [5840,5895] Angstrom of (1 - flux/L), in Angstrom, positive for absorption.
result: 5.3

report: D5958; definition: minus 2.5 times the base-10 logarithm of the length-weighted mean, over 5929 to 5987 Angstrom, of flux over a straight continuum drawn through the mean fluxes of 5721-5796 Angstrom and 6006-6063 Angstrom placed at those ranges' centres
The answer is 0.03 mag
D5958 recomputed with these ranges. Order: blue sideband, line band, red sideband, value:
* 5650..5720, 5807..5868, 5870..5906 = -0.11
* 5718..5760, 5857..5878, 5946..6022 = 0.03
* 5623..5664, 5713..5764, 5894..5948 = -0.02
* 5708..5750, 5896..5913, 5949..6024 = 0.05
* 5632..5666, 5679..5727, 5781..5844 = 0.01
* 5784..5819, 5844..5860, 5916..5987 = 0.10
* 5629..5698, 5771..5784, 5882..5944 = -0.04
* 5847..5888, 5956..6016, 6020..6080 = 0.03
